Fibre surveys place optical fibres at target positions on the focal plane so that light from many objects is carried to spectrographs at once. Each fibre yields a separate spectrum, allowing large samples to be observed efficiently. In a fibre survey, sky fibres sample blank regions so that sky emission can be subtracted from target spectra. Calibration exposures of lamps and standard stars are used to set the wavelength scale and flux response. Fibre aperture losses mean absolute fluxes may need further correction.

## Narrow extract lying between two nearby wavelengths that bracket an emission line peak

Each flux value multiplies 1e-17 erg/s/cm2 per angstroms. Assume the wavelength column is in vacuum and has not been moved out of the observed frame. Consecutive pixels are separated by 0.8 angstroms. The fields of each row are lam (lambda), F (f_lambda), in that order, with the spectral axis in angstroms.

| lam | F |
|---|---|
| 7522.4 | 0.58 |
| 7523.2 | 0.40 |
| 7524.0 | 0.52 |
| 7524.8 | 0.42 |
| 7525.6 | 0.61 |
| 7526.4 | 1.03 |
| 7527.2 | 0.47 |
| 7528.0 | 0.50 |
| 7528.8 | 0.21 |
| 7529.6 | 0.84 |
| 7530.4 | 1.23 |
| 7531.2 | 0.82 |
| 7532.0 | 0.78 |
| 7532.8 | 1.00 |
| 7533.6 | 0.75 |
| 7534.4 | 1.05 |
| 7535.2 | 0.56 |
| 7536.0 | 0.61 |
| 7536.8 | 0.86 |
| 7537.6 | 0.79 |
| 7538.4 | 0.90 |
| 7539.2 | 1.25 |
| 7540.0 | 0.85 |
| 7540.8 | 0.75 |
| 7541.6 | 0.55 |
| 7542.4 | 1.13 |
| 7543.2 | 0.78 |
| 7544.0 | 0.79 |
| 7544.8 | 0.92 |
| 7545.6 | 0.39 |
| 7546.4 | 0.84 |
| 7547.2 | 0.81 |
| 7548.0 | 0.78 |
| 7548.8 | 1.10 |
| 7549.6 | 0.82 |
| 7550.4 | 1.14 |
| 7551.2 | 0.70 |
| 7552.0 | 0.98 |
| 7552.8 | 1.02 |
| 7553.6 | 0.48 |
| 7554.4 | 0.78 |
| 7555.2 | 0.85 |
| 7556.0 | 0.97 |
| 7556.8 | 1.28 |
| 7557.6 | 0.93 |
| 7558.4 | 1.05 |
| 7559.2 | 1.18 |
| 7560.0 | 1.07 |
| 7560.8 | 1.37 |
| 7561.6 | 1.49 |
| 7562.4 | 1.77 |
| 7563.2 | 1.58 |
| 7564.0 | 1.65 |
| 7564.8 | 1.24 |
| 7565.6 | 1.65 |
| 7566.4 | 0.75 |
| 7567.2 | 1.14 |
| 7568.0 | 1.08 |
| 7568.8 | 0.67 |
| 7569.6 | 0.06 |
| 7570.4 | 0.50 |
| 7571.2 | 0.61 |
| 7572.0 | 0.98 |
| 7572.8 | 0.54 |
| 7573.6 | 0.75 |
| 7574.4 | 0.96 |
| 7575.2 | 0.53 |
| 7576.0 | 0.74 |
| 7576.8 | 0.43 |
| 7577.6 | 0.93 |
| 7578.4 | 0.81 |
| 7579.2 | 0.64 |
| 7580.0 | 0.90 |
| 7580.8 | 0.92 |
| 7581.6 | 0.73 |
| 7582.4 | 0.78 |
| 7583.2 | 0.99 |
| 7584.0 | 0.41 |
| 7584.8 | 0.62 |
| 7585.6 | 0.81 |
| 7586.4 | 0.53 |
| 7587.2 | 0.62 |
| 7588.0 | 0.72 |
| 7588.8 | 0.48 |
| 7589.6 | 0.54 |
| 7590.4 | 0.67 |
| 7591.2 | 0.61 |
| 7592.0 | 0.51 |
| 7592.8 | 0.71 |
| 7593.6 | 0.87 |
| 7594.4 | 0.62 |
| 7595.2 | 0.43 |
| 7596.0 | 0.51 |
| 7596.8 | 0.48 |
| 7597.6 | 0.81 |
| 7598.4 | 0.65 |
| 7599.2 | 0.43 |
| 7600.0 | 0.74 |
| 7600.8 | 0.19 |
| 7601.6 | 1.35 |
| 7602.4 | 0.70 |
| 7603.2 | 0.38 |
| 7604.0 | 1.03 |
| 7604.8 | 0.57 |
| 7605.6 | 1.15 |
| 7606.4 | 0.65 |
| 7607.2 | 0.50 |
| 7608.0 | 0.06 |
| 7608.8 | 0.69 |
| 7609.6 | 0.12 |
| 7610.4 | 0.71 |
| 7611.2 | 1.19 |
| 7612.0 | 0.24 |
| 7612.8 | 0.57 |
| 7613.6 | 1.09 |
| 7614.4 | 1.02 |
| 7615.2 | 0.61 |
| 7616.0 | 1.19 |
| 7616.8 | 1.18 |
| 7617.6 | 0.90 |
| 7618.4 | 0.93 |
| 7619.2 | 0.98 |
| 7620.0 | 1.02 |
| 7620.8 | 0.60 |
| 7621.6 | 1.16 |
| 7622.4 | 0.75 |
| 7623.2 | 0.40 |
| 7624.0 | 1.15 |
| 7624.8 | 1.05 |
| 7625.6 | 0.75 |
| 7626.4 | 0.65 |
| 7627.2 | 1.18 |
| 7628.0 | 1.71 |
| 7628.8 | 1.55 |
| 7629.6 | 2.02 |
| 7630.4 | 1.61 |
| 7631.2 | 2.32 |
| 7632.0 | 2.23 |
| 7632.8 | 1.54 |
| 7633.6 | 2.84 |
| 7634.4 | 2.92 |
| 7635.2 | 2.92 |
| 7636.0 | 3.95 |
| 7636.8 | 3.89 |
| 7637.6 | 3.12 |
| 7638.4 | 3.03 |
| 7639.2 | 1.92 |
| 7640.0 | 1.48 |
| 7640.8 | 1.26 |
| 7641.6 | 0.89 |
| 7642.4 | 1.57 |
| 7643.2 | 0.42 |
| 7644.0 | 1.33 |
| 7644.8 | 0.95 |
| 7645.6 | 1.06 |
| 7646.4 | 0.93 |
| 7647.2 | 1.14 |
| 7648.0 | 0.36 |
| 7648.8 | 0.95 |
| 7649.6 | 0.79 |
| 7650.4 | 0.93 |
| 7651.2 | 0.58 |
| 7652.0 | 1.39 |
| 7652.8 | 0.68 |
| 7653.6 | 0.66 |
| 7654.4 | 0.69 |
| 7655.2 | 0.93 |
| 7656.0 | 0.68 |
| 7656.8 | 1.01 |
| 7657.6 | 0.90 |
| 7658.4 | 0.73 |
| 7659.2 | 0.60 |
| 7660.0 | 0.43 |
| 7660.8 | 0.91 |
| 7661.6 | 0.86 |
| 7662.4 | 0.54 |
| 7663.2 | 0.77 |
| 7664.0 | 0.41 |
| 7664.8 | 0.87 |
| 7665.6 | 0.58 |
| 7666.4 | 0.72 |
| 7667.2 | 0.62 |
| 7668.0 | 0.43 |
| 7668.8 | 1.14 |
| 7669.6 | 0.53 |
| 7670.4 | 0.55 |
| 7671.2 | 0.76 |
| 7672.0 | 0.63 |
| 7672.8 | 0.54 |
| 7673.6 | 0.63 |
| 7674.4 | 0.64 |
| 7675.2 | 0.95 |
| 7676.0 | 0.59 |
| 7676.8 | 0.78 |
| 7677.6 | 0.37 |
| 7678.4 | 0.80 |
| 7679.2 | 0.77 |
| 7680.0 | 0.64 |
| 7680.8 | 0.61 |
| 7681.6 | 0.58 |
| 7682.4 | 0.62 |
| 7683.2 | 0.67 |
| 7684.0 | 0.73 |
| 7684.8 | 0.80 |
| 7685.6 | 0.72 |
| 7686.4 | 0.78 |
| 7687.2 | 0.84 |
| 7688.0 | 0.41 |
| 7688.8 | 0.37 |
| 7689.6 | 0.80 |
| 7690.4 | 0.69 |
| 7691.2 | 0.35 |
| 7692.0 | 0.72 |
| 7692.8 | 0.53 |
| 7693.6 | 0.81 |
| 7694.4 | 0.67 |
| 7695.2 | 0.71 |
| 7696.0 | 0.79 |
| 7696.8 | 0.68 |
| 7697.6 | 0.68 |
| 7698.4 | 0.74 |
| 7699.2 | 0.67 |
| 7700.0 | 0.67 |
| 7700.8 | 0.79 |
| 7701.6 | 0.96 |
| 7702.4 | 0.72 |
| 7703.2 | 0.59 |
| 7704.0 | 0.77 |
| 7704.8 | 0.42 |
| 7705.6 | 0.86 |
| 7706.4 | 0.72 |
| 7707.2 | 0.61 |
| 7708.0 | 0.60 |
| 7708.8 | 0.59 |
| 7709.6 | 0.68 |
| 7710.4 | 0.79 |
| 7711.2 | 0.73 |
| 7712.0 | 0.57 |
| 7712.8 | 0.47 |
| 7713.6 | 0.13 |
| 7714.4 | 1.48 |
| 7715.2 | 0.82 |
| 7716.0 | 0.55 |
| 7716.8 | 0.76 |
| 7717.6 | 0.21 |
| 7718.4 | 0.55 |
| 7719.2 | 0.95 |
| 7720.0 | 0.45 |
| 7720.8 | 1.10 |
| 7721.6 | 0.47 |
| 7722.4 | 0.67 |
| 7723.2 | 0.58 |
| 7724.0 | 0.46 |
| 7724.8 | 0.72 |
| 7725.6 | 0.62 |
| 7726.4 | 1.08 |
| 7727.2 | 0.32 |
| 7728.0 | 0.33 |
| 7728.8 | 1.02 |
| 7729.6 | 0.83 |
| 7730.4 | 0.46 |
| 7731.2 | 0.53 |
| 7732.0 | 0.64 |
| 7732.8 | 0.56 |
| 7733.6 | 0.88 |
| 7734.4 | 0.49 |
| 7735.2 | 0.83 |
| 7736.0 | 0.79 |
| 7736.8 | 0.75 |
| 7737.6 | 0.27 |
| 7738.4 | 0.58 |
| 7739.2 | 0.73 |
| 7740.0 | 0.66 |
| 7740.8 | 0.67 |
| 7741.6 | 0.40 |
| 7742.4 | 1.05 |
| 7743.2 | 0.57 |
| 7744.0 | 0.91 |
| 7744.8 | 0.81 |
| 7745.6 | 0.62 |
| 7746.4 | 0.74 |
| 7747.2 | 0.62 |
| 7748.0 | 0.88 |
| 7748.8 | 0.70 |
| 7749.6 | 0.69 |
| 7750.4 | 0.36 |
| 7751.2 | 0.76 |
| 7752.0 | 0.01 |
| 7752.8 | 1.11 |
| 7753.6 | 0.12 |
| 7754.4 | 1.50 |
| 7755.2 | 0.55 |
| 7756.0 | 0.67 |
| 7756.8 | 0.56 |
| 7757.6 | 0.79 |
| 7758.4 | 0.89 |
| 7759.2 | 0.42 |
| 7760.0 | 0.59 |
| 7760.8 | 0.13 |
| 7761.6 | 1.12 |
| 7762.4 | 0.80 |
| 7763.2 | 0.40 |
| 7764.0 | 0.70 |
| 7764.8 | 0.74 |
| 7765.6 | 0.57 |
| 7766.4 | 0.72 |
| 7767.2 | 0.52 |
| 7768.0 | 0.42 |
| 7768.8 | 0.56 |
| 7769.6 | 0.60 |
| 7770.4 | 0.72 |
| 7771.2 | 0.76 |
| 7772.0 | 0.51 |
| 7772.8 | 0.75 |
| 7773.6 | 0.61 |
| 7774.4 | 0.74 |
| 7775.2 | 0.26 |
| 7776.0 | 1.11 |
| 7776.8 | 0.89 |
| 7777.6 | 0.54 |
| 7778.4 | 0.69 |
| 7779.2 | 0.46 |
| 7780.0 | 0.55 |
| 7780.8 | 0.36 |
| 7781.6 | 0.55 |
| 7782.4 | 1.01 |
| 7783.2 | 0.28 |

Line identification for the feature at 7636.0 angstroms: [O III] 5007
